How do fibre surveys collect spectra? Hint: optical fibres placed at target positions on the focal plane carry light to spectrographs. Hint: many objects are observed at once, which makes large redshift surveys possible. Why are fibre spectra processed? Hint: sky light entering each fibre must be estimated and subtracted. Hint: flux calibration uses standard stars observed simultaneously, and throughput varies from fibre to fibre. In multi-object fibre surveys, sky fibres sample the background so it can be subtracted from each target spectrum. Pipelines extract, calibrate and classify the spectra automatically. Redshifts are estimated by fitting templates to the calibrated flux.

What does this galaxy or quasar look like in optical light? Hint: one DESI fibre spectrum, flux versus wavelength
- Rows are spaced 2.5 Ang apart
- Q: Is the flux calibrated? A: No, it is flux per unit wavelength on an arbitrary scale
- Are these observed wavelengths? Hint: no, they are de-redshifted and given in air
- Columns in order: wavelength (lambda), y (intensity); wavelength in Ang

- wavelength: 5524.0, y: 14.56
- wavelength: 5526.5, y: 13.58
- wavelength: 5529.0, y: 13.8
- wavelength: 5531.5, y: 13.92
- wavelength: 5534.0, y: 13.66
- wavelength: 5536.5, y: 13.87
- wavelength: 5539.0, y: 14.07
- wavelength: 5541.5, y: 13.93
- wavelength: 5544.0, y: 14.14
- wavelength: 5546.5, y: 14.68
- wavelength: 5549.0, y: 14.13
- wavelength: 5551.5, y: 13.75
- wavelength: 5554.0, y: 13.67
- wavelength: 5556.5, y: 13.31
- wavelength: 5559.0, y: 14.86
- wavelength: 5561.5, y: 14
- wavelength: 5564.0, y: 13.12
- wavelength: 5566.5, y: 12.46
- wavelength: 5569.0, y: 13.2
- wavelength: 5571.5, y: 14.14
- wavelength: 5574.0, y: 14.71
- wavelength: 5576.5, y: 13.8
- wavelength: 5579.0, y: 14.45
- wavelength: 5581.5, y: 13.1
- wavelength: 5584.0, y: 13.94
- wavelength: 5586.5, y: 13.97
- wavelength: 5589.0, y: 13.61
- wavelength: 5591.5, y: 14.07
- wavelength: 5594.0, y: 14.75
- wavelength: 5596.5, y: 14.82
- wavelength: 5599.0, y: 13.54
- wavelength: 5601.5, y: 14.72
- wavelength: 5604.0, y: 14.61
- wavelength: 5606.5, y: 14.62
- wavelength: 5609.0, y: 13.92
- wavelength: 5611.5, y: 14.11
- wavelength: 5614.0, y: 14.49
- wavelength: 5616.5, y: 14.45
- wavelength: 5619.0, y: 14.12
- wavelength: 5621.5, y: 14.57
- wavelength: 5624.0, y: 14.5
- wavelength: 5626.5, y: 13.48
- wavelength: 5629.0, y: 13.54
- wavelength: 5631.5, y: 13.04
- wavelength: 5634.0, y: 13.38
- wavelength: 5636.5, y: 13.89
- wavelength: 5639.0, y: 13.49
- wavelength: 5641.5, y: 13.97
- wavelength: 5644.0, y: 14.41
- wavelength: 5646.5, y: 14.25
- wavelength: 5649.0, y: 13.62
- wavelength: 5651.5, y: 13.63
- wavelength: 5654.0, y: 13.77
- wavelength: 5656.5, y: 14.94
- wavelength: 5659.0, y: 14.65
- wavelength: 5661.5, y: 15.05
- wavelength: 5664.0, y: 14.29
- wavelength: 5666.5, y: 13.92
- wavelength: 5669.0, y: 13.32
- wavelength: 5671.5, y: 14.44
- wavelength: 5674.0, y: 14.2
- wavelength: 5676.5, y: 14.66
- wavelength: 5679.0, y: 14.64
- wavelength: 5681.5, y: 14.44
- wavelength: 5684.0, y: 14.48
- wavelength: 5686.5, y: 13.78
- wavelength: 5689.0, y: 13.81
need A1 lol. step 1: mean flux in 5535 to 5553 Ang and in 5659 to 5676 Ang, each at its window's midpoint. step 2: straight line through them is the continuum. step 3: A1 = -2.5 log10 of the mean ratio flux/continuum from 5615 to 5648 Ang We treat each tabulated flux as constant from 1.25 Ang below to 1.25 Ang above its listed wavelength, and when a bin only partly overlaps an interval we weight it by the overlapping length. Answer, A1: 0.02 mag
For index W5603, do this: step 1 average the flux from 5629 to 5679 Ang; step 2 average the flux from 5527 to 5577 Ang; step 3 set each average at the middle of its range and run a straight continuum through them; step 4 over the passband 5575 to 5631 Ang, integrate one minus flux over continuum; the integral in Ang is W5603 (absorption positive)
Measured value -0.7 Ang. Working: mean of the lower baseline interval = 13.9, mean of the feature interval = 14.1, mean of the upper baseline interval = 14.1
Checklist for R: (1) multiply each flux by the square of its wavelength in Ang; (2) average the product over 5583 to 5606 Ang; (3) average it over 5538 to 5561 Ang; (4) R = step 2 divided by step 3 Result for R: 1.0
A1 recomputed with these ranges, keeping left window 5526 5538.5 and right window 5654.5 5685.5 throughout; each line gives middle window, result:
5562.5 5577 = 0.031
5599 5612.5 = -0.016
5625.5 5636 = 0.065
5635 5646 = 0.025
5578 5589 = 0.015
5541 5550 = -0.030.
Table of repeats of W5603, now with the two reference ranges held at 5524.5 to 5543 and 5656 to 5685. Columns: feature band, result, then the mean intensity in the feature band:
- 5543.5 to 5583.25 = 0.40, 13.8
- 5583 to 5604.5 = -0.17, 14.2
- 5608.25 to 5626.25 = -0.10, 14.3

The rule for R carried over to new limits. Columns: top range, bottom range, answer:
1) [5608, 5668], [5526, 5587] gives 1.04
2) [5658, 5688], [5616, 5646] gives 1.05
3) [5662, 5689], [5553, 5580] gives 1.07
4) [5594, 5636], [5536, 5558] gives 1.04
